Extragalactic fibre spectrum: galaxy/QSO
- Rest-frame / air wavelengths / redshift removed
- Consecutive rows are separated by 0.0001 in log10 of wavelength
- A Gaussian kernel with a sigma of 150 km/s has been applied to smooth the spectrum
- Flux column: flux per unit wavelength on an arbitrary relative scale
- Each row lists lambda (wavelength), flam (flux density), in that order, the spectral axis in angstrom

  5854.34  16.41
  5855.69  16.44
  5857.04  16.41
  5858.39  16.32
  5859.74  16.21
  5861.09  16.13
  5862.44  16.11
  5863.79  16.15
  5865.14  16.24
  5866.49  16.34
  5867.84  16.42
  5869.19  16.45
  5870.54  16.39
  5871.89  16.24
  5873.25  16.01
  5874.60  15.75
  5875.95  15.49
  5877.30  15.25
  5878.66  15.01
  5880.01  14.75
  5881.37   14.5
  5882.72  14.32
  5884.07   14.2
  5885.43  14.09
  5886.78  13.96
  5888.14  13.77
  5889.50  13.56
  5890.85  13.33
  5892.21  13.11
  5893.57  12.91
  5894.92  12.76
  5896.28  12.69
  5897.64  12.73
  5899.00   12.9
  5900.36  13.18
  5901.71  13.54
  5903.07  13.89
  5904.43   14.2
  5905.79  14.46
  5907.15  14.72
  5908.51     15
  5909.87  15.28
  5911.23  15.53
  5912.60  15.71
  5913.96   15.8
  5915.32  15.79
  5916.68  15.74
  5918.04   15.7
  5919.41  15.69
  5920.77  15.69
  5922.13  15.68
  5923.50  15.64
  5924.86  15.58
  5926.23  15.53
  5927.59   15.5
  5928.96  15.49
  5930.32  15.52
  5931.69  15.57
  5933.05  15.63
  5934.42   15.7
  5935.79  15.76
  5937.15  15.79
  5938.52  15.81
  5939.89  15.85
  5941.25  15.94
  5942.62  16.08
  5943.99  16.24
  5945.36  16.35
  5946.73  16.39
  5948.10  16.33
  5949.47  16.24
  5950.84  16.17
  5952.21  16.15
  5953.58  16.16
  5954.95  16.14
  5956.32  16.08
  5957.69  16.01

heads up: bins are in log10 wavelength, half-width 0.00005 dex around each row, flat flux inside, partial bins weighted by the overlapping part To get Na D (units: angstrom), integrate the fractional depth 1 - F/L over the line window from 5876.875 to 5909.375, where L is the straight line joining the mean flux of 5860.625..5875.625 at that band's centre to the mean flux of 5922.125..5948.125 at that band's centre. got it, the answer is 4.4 angstrom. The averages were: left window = 16.2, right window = 15.8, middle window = 13.9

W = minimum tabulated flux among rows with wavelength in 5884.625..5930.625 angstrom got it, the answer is 12.69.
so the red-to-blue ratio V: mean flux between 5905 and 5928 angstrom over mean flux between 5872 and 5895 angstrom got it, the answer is 1.08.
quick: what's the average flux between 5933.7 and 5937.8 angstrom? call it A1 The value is 15.7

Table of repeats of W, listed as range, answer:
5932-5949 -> 15.63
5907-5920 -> 14.72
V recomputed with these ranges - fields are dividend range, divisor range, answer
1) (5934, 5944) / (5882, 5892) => 1.15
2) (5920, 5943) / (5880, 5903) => 1.16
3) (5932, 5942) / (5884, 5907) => 1.17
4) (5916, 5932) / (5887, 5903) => 1.18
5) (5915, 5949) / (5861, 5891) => 1.04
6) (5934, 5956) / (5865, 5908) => 1.11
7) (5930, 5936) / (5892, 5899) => 1.22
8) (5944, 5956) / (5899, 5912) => 1.13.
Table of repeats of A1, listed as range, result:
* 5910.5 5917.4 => 15.7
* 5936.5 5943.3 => 15.9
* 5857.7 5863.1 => 16.2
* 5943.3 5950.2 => 16.3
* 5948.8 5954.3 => 16.2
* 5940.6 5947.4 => 16.2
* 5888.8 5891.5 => 13.5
